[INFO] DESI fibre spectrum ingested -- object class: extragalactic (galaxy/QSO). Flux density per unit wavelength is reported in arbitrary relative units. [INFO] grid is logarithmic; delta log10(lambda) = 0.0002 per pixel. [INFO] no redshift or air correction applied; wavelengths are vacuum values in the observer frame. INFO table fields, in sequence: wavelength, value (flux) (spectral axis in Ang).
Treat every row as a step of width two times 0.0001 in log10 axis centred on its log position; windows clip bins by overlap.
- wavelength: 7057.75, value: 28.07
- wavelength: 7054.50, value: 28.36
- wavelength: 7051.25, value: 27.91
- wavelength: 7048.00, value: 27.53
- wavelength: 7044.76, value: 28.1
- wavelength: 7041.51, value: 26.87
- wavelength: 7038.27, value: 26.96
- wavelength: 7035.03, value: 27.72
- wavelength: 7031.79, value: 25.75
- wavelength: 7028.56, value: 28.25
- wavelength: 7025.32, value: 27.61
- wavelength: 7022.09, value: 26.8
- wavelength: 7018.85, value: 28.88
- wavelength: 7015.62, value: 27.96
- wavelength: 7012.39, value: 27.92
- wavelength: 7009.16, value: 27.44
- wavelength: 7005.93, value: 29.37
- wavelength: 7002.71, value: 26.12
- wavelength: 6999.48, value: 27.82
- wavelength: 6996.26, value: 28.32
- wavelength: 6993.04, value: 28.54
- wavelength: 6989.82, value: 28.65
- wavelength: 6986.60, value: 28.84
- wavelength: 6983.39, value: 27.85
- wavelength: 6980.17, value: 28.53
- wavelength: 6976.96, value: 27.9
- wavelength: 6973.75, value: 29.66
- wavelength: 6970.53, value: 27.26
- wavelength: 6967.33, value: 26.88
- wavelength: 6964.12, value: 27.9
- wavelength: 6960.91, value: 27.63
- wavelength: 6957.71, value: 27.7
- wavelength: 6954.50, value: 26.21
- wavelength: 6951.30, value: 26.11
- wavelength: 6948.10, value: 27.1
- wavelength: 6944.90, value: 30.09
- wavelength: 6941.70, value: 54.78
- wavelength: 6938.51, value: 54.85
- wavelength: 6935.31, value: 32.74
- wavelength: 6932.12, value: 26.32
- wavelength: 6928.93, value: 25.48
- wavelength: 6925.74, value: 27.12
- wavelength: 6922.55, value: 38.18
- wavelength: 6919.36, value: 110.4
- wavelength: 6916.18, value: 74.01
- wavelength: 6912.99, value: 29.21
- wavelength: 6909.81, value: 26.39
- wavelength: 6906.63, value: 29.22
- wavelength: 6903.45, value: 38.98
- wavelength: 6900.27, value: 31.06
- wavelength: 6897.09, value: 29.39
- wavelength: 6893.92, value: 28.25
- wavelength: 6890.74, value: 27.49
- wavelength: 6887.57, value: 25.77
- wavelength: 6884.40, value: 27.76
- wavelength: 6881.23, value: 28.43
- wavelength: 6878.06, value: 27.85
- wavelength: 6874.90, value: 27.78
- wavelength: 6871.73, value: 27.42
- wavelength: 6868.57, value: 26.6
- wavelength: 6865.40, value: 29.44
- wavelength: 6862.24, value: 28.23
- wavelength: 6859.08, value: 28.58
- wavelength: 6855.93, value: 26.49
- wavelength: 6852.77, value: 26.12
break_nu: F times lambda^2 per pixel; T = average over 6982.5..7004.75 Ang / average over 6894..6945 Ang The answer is 0.70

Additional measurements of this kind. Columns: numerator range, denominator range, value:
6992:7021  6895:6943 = 0.69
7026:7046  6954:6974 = 1.01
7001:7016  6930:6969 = 0.88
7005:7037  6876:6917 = 0.90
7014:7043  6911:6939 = 0.62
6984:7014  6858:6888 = 1.05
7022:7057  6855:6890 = 1.04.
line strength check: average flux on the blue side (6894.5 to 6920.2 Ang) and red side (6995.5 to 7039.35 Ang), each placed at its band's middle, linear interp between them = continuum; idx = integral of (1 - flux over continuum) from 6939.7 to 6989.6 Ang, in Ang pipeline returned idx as 7.79 Ang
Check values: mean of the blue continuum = 43.5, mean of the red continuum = 27.6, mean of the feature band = 29.8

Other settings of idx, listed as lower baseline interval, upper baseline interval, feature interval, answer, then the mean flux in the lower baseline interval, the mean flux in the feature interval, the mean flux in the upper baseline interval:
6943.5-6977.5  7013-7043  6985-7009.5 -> -0.6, 27.7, 28.2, 27.4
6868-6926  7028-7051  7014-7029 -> 0.3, 36.2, 27.9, 27.3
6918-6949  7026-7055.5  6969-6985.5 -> 3.7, 42.5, 28.3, 27.5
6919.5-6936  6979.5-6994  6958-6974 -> 1.9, 36.9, 27.7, 28.5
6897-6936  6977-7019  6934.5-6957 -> 0.3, 40.5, 35.7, 28.1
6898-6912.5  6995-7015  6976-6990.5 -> 0.1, 31.1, 28.4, 27.8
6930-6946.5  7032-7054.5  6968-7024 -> 7.9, 39.3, 28.1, 27.5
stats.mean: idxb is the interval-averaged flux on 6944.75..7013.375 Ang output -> 27.9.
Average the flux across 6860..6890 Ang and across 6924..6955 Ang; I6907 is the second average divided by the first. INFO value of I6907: 1.20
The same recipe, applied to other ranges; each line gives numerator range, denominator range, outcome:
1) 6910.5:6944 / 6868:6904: 1.62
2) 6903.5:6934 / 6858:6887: 1.53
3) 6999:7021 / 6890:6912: 0.92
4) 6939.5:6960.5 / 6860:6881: 1.16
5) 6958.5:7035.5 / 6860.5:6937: 0.81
